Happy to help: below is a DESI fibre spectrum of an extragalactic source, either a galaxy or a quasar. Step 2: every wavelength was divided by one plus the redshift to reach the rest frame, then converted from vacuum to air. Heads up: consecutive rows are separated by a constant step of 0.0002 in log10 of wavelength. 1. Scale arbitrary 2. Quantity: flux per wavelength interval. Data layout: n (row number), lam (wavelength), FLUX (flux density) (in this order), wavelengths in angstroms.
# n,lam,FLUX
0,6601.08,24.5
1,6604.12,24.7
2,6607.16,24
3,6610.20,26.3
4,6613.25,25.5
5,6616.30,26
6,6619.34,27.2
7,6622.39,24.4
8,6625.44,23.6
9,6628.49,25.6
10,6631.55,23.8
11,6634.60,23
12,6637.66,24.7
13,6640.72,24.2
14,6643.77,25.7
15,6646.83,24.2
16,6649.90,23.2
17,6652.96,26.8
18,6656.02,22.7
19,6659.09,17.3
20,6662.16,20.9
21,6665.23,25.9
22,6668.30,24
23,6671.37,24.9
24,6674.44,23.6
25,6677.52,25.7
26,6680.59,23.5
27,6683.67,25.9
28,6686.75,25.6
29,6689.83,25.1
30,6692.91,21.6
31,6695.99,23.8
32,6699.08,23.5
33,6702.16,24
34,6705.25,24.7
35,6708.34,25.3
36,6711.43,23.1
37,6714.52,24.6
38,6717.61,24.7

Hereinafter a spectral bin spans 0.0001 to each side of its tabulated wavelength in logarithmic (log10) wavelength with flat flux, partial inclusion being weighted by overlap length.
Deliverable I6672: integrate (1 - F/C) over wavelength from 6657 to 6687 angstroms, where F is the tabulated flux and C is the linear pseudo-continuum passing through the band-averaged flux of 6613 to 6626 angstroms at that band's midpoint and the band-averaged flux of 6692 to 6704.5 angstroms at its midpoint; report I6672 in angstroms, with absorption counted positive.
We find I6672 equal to 0.5 angstroms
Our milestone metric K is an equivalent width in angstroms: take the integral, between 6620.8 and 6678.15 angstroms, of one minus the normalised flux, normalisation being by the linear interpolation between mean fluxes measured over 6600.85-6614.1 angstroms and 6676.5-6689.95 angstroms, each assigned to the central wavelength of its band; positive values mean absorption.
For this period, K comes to 2.8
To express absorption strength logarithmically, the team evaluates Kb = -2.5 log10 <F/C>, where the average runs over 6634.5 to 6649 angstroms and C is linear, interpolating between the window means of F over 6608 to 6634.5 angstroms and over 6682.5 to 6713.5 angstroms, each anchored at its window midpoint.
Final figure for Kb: 0.02 mag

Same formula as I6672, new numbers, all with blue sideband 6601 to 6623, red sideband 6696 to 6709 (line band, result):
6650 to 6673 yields 1.45 angstroms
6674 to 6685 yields -0.10 angstroms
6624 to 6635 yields 0.47 angstroms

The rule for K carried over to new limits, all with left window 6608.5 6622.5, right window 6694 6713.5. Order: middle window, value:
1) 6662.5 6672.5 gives 0.2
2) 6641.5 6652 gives 0.3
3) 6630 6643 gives 0.8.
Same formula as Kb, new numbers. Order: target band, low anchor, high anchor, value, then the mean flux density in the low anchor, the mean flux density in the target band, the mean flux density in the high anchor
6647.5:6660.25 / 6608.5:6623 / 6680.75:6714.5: 0.11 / 26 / 22.8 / 24.2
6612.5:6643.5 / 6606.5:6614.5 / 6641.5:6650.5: 0.01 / 25.4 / 24.8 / 24.5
